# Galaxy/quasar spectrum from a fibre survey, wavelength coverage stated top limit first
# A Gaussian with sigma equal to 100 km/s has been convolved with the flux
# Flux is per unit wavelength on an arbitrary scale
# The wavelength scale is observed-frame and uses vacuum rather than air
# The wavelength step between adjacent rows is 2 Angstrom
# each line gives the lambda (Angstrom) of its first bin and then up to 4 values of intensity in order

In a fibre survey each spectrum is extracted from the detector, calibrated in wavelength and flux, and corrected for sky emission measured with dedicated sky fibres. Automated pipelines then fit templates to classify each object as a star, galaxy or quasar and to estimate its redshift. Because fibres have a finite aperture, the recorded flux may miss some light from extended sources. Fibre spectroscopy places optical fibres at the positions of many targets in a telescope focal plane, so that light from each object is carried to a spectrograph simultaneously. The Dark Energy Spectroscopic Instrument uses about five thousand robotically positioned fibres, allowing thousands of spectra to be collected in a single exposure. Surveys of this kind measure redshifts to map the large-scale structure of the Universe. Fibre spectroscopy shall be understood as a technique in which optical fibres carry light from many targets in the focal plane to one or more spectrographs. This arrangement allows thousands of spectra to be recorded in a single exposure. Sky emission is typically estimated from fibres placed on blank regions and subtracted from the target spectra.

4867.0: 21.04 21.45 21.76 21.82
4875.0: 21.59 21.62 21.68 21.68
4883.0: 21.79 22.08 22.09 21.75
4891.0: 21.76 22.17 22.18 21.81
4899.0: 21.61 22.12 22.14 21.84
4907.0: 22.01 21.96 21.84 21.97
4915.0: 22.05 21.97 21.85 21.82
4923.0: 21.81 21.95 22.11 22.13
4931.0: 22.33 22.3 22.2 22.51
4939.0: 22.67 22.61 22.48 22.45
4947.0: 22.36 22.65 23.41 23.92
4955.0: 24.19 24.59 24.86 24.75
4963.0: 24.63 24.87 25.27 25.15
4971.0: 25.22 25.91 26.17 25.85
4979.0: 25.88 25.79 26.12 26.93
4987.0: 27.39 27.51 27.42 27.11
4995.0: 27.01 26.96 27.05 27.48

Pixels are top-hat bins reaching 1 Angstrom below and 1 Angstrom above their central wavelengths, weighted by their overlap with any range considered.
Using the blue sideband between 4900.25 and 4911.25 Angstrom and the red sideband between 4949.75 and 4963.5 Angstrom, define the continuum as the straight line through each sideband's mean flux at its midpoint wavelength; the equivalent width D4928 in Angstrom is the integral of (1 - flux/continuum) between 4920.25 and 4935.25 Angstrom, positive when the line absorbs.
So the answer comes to 0.59 Angstrom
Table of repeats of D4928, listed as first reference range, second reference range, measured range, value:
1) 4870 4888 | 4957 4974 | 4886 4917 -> 0.9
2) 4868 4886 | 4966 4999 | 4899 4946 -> 3.2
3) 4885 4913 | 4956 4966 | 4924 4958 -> 1.6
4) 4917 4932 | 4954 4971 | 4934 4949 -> 0.5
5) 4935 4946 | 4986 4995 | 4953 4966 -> -0.1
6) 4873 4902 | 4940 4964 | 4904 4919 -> 0.4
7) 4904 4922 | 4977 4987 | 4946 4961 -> 0.4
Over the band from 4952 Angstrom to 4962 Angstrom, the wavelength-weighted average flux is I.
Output 24.5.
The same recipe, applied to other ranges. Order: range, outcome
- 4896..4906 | 21.9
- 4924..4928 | 22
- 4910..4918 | 22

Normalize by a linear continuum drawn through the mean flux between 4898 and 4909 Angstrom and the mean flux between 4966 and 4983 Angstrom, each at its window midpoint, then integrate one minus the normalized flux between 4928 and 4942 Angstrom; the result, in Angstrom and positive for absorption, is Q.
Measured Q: 0.72 Angstrom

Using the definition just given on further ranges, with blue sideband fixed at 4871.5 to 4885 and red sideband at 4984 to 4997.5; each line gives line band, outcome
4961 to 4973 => 0.4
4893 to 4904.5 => 0.4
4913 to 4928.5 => 1.2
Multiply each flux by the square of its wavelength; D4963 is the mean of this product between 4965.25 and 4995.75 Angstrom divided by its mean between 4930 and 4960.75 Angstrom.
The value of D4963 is 1.15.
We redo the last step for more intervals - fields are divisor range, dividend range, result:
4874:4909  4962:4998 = 1.24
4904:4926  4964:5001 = 1.24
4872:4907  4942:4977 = 1.14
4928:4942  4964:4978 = 1.16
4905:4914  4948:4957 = 1.10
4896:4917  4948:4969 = 1.13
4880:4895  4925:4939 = 1.03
